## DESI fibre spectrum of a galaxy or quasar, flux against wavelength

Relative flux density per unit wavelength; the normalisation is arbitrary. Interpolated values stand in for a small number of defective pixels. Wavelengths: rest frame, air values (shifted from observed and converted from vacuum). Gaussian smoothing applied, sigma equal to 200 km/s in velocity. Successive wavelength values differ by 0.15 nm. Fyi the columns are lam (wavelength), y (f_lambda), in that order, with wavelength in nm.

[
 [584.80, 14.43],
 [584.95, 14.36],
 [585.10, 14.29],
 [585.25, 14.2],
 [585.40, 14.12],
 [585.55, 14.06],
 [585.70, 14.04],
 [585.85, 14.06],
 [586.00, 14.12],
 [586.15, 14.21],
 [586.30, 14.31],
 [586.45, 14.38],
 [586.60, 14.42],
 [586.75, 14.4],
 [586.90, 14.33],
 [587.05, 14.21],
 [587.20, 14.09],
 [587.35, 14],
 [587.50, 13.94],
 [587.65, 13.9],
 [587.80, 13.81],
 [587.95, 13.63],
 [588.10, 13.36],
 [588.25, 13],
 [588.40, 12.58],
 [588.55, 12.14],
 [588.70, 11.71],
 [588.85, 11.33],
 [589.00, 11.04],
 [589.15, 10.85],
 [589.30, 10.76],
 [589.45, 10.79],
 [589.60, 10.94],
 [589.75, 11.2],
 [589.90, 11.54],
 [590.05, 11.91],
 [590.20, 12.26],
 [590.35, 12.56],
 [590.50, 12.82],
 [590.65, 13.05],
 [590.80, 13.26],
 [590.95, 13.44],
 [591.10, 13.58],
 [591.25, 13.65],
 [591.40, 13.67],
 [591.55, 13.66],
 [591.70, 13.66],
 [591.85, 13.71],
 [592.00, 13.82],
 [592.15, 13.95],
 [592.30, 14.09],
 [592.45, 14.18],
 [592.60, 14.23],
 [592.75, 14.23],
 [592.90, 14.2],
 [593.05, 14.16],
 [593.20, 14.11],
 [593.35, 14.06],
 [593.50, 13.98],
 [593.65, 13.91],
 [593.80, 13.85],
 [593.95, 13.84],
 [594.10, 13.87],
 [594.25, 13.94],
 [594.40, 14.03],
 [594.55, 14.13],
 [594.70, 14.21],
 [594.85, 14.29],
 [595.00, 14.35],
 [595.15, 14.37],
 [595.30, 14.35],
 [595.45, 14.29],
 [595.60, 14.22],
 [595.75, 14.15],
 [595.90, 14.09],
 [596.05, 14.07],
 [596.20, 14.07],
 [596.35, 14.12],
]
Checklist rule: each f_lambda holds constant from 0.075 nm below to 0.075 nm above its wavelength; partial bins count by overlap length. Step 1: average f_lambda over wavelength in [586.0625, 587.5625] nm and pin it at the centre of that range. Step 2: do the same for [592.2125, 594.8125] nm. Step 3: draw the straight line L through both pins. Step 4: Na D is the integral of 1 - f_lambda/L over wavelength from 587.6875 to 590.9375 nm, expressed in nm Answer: 0.459 nm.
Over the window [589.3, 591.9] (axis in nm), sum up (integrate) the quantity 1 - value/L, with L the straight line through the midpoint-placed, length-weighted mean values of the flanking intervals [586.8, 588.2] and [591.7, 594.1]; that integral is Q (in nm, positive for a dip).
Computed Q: 0.250 nm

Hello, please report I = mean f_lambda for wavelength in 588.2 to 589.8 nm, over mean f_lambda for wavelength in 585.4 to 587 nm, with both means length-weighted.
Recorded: 0.8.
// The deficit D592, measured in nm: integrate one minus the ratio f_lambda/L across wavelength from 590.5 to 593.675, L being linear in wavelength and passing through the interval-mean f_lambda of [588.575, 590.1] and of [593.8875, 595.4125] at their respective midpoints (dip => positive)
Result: -0.271 nm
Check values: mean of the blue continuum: 11.2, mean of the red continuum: 14.1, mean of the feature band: 13.8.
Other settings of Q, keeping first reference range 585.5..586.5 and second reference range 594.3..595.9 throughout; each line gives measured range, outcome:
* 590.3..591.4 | 0.07 nm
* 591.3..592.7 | 0.03 nm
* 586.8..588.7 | 0.09 nm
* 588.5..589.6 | 0.23 nm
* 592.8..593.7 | 0.01 nm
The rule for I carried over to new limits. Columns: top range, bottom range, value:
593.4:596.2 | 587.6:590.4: 1.17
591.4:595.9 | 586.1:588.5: 1.01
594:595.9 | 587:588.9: 1.07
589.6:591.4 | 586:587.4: 0.89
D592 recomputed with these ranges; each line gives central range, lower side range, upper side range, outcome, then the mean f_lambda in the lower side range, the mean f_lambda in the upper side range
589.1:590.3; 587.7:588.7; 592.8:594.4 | 0.18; 13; 14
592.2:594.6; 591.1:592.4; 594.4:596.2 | -0.01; 13.8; 14.2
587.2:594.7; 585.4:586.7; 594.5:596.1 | 0.55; 14.2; 14.2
